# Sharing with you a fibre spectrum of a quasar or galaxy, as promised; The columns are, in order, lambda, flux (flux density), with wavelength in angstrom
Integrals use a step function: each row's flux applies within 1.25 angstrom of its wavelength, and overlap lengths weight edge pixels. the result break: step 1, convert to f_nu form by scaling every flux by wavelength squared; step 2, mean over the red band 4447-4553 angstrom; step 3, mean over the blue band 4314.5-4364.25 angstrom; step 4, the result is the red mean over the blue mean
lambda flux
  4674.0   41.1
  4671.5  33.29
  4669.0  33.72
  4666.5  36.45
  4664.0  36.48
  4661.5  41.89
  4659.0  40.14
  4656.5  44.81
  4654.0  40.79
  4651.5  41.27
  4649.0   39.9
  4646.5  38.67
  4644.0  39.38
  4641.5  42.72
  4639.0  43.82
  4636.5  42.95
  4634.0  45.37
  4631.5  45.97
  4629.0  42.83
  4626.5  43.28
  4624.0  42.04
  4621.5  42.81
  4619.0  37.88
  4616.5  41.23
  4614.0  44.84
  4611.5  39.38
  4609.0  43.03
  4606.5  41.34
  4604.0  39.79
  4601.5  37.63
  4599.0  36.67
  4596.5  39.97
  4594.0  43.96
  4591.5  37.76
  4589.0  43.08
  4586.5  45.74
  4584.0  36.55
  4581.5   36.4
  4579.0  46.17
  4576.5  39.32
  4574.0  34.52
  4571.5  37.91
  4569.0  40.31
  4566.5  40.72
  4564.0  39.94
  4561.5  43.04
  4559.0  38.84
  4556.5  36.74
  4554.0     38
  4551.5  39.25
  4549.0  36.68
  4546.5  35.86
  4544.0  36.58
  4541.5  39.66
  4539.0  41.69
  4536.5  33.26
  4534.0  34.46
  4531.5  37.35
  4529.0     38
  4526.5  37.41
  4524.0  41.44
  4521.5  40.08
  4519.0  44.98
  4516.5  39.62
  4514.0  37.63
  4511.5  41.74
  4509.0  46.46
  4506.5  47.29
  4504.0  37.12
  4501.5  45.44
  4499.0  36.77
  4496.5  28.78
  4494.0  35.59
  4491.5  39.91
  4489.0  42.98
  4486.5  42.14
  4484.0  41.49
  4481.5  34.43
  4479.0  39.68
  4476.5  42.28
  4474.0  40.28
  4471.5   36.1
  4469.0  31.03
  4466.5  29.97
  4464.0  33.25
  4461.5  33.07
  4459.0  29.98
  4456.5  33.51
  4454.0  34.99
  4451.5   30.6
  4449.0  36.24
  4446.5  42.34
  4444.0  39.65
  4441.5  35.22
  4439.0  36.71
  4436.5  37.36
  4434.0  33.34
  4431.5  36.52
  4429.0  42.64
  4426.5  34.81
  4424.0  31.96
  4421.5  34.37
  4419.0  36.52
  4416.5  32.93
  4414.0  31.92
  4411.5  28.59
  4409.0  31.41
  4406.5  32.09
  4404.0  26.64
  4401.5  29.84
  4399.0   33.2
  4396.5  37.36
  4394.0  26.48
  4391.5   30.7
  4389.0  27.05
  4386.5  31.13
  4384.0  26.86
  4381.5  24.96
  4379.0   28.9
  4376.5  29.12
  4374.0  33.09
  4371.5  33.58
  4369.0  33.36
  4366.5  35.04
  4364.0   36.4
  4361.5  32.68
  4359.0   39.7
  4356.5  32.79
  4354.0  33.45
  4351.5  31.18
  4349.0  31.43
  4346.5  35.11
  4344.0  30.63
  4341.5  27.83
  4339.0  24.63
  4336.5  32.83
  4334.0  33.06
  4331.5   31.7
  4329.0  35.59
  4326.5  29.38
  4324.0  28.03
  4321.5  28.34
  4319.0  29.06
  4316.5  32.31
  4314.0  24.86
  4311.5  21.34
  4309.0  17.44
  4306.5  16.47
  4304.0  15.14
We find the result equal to 1.3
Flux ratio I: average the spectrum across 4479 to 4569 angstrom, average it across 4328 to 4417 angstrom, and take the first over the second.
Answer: 1.2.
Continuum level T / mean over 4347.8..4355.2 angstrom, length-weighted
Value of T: 32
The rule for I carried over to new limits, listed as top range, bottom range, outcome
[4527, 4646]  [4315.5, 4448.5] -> 1.23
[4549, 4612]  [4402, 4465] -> 1.16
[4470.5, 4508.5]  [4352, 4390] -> 1.24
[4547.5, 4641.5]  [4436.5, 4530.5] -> 1.07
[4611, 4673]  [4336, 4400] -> 1.30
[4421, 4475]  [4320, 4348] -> 1.15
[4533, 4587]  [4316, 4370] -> 1.21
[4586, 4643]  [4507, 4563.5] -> 1.07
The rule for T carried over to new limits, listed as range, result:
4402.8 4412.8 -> 29.7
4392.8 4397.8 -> 32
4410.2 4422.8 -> 32.9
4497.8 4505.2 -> 39.8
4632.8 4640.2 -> 44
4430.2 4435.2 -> 35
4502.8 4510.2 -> 43.6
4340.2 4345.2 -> 29.2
